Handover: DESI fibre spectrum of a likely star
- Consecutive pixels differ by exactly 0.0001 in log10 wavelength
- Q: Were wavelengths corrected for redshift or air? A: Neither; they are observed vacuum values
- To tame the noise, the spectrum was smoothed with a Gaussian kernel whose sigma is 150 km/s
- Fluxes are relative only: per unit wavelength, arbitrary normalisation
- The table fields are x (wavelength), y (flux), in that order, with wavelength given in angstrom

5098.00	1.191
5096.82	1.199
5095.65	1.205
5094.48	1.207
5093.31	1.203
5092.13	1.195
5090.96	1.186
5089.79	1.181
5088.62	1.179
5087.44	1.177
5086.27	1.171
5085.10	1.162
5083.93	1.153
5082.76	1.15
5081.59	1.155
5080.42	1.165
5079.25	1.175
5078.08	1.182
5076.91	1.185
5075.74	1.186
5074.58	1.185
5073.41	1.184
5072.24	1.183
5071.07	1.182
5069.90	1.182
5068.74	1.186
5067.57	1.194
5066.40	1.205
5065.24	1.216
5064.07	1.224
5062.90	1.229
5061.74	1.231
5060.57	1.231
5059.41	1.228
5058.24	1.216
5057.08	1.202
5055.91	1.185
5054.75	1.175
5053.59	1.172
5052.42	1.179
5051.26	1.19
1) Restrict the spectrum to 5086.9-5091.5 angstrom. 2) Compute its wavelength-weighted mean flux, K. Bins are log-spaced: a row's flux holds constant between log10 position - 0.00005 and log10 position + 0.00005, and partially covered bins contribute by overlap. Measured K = 1.18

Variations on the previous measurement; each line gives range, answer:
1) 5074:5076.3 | 1.19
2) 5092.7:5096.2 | 1.2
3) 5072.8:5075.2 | 1.19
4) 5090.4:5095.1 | 1.2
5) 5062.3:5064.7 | 1.23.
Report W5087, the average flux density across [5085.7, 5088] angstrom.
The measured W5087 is 1.17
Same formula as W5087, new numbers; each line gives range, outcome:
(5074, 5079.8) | 1.18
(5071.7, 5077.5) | 1.19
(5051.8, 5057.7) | 1.18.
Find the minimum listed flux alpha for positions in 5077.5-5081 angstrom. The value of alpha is 1.165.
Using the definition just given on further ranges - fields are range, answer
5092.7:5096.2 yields 1.203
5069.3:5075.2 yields 1.182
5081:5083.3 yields 1.15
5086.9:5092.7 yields 1.177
